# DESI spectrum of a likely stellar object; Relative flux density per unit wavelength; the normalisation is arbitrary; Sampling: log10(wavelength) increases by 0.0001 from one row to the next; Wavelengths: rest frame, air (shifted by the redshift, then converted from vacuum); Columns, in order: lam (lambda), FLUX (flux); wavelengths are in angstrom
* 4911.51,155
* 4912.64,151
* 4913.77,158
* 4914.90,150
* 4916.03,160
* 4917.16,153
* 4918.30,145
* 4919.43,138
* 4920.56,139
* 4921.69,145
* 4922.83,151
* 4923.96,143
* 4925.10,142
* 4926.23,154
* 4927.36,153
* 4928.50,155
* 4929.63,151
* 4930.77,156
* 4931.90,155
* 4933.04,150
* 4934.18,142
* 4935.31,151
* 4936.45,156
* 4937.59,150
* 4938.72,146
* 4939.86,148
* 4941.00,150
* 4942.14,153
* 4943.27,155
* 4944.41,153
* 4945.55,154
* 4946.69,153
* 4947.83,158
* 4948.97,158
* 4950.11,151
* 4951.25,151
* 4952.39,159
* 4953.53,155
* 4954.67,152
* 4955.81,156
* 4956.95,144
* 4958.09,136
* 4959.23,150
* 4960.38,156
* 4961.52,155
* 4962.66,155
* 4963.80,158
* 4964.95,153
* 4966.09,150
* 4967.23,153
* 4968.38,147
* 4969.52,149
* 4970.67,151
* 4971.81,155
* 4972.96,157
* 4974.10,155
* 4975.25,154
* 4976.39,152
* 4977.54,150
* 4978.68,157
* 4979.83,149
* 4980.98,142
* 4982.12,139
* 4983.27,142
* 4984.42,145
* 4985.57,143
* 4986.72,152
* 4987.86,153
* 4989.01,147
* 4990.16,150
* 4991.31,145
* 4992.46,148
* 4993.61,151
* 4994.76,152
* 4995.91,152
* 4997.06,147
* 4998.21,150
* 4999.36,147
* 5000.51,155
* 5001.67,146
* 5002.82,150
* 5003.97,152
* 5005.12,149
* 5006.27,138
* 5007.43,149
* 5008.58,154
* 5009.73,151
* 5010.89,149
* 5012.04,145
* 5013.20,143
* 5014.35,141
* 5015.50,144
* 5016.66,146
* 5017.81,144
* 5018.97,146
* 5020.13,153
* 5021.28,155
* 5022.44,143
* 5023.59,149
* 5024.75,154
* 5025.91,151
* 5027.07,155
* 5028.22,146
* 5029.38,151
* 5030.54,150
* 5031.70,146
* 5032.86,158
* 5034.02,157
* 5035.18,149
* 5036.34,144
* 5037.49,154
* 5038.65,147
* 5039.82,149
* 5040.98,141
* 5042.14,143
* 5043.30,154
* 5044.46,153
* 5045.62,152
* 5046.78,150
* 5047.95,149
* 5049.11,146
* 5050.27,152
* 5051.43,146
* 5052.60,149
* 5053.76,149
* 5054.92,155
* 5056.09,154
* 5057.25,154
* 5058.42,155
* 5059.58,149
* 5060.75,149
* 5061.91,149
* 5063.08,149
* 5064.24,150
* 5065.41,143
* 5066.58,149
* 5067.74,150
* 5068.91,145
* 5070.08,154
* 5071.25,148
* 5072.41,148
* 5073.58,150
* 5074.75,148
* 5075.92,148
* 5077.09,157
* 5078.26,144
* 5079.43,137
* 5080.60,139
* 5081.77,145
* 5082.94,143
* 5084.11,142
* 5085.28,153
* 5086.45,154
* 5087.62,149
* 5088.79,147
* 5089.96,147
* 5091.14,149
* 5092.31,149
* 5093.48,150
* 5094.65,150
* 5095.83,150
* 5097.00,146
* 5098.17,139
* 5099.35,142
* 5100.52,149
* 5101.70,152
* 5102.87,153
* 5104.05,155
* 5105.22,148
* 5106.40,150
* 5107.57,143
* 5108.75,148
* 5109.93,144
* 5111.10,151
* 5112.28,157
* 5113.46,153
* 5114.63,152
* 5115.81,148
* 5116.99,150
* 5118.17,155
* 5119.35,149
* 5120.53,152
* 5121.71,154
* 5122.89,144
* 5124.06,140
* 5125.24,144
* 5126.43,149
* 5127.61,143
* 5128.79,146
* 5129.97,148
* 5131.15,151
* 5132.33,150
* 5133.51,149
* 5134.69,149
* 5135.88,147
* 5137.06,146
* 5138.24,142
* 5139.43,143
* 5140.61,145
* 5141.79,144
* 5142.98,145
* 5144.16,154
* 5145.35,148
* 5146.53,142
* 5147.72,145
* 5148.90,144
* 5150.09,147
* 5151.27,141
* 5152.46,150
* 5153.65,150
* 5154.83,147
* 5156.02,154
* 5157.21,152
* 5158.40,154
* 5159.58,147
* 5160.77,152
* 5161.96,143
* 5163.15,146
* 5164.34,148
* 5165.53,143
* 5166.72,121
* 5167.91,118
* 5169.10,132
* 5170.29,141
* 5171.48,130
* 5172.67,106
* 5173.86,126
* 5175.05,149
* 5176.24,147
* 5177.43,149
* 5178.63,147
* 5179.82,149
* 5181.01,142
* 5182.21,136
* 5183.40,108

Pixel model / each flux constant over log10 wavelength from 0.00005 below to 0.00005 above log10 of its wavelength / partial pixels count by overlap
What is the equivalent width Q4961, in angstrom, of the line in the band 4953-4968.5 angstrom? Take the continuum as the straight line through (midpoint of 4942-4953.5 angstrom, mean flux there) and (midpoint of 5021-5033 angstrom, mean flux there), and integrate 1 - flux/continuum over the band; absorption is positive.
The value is 0.2 angstrom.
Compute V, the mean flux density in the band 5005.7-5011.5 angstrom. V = 148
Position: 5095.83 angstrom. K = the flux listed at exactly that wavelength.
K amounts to 150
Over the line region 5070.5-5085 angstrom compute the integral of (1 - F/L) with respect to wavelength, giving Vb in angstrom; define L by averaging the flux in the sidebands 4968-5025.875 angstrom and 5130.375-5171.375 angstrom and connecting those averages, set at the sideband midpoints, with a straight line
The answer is 0.1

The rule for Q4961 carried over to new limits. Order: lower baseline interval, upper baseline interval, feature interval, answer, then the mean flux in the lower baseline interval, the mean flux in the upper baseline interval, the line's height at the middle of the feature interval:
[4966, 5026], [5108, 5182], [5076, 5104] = -0.17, 149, 145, 146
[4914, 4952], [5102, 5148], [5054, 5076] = -0.14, 151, 148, 149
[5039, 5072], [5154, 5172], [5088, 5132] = -0.87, 149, 142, 146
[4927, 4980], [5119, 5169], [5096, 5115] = -0.24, 152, 146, 147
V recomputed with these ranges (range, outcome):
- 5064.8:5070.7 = 148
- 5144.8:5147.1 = 145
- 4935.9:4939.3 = 151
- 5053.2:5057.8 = 153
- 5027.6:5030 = 149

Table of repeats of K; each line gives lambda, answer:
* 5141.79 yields 144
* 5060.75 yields 149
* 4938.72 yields 146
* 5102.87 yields 153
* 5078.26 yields 144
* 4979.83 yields 149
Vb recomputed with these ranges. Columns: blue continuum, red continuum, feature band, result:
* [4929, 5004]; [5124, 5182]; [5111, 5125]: -0.5 angstrom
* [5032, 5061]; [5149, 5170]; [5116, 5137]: -0.4 angstrom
